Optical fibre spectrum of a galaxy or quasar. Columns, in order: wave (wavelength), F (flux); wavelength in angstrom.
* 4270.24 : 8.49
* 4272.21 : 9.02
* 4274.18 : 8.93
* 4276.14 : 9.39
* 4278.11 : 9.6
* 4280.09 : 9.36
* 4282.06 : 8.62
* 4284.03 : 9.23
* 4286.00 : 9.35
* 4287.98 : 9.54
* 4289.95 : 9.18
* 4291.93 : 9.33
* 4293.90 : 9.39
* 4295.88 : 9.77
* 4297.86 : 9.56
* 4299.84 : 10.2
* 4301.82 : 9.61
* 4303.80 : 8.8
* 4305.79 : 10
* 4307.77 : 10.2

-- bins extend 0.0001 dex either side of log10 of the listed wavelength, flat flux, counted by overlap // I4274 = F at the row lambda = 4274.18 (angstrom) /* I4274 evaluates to 8.93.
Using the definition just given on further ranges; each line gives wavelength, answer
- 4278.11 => 9.6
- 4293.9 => 9.39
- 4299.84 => 10.2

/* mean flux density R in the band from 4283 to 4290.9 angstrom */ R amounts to 9.33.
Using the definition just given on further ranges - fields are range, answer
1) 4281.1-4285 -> 8.93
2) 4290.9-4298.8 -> 9.51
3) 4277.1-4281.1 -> 9.45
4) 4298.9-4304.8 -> 9.52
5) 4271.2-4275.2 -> 8.98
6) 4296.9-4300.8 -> 9.88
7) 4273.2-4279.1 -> 9.31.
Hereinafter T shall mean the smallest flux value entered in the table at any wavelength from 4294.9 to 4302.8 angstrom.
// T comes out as 9.56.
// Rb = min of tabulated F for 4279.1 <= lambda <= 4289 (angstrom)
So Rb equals 8.62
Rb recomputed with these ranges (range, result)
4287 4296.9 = 9.18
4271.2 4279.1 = 8.93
